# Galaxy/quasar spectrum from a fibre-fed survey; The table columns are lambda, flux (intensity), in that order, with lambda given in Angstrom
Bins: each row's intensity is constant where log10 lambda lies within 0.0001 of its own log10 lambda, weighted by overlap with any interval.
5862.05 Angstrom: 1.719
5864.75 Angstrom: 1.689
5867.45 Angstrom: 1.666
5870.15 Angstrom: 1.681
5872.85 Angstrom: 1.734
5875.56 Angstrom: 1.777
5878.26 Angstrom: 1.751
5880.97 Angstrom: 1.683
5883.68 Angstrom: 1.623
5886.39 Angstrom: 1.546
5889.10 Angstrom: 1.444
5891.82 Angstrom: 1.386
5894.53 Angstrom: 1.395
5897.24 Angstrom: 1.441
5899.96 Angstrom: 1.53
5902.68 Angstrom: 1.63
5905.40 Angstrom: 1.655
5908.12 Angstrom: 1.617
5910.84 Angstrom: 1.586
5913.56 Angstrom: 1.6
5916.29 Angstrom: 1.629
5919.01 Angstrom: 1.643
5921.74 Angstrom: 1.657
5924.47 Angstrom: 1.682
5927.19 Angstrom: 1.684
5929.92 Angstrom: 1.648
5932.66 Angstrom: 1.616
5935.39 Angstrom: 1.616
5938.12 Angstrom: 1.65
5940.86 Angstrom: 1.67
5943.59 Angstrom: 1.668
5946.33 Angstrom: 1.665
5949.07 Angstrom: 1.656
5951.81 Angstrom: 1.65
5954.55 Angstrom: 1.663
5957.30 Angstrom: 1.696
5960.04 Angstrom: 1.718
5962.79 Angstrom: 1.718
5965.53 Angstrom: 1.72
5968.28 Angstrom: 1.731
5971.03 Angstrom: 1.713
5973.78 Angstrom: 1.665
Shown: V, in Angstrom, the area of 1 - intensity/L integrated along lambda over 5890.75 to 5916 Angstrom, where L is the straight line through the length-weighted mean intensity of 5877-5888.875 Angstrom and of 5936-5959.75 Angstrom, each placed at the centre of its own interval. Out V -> 1.5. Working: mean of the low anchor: 1.63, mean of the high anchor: 1.67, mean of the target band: 1.54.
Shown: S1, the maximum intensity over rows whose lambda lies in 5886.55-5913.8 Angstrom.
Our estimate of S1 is 1.655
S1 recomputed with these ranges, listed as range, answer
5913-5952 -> 1.684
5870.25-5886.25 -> 1.777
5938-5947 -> 1.67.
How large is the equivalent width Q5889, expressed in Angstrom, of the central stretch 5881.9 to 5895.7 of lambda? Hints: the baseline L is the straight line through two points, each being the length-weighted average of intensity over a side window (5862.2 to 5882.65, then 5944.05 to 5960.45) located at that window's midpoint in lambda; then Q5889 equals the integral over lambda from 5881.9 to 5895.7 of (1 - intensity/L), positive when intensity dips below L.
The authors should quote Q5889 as 1.8 Angstrom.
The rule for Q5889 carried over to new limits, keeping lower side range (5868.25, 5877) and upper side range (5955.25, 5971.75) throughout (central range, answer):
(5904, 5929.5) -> 1.2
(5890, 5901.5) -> 1.9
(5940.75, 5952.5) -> 0.4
